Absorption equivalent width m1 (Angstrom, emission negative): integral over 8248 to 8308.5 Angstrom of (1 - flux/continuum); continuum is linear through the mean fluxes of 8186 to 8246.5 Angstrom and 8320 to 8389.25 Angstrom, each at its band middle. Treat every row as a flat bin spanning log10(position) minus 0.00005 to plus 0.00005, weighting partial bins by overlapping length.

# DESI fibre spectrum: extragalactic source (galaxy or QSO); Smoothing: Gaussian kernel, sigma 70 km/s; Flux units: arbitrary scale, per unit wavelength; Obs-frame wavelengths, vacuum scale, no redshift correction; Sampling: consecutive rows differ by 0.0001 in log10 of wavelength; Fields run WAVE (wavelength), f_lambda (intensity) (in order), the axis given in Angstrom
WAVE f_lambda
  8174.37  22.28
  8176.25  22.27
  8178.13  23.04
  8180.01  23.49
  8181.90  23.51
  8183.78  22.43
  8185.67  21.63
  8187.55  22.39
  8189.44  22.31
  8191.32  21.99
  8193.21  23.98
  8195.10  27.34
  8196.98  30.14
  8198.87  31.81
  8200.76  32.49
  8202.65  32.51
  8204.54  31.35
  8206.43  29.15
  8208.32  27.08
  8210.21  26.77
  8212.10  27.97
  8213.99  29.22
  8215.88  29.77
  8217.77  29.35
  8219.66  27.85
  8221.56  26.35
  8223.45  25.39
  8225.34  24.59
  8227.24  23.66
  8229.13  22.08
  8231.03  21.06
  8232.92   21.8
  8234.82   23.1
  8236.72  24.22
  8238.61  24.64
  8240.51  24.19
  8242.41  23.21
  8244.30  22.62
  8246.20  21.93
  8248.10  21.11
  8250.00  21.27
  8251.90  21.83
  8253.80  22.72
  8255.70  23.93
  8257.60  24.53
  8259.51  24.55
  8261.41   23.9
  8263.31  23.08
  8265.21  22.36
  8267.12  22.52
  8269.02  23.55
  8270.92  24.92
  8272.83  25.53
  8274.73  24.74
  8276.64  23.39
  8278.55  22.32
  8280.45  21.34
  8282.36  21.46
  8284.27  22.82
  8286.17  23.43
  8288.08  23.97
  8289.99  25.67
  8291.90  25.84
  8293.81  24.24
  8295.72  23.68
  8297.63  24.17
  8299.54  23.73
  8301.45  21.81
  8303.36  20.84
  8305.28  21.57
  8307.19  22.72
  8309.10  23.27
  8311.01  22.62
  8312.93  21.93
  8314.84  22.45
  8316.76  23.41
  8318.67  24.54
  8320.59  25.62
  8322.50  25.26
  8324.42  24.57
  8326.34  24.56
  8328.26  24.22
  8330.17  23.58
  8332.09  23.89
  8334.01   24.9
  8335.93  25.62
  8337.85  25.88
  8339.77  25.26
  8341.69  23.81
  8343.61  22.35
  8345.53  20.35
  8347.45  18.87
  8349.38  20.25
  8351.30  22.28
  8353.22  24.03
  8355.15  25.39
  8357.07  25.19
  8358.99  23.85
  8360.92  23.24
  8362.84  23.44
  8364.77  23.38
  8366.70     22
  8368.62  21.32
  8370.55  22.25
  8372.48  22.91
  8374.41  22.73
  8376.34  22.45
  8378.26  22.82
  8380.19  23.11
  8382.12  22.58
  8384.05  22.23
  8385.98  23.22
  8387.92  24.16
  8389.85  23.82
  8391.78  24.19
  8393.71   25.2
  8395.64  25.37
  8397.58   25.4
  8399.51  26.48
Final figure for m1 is 3.8 Angstrom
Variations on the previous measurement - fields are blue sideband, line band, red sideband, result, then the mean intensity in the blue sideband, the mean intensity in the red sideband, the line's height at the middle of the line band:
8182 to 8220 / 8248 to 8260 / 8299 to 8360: 1.29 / 27.3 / 23.4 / 25.7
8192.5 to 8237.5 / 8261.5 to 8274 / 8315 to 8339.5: 1.07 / 27.1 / 24.6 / 25.9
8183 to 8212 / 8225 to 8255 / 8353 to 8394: 3.85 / 26.9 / 23.3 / 26.1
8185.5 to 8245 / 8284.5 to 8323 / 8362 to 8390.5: 1.23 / 26.1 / 22.8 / 24.3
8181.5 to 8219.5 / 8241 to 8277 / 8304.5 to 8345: 3.35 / 27.2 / 23.9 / 25.7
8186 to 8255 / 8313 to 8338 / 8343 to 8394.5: -0.77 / 25.5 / 22.9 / 23.6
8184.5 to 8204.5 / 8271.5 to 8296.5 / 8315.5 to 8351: 1.06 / 26.8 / 23.7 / 24.8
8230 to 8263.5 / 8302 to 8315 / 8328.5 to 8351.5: 0.52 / 23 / 23.2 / 23.1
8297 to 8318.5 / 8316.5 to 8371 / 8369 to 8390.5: -1.96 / 22.6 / 22.9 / 22.8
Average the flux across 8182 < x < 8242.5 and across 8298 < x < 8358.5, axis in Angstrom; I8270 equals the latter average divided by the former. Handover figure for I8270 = 0.90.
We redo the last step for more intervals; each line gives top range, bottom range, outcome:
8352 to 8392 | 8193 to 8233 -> 0.84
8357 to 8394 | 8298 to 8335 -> 0.99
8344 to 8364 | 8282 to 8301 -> 0.95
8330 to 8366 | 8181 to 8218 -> 0.86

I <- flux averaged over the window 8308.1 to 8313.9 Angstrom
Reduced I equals 22.6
